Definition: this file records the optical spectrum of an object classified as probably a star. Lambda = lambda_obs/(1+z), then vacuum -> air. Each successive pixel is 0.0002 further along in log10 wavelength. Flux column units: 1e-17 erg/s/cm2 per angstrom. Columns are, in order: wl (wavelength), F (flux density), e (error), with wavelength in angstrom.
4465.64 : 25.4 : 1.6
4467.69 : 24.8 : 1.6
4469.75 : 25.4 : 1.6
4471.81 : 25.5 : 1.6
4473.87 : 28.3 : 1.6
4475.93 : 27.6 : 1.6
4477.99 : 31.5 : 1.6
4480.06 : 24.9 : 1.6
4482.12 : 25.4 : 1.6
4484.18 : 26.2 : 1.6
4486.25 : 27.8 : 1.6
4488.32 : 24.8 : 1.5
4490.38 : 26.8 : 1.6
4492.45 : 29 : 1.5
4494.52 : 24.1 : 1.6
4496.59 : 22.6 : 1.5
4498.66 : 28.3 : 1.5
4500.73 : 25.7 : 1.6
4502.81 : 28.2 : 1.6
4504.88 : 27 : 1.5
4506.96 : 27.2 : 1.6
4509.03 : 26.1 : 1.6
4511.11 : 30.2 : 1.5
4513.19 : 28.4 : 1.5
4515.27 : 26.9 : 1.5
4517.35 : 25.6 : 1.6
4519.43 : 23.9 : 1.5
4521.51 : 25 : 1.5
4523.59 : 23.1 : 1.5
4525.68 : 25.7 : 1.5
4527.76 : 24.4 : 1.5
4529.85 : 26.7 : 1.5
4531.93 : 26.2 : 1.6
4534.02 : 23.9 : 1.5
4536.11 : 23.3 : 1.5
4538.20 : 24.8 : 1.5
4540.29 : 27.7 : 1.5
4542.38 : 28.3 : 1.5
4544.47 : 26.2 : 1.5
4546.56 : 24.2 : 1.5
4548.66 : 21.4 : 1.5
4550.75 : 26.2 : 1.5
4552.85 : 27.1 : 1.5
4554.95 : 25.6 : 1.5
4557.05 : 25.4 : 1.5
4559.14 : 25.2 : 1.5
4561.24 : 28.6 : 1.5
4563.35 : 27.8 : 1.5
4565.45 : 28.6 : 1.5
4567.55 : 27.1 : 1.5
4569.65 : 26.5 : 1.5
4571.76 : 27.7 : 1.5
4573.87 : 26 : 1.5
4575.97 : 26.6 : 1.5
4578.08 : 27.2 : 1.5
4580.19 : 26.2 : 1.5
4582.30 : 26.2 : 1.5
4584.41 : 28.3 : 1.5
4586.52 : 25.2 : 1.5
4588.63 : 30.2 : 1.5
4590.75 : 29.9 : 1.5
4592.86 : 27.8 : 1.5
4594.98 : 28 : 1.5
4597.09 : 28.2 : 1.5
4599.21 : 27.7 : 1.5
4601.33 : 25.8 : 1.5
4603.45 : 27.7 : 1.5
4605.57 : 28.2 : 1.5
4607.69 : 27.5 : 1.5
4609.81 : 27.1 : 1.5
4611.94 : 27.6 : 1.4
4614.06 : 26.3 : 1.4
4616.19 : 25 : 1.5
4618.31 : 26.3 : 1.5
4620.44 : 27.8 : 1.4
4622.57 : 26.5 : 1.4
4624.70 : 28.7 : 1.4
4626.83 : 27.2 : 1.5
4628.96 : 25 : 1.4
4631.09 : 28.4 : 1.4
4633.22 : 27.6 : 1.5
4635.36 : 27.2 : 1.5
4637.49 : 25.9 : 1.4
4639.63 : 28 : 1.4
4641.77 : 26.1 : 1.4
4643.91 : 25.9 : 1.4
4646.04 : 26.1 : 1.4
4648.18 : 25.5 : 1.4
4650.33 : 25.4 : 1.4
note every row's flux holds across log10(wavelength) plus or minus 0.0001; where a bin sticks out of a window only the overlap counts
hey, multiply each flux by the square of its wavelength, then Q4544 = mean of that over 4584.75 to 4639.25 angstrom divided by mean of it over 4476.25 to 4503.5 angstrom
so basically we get 1.1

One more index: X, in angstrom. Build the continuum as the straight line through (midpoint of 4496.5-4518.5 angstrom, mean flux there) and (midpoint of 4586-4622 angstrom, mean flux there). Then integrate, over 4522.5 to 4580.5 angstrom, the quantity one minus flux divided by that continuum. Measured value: 2.7 angstrom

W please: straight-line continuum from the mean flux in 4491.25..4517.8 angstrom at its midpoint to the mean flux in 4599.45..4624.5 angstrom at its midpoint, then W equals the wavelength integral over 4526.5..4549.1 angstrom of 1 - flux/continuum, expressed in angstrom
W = 1.36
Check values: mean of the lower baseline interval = 26.9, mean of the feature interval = 25.3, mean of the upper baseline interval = 27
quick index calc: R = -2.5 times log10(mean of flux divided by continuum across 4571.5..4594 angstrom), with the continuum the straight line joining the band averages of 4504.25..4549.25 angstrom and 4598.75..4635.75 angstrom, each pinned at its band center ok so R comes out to -0.03 mag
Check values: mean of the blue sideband 25.8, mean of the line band 27.4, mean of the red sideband 27.1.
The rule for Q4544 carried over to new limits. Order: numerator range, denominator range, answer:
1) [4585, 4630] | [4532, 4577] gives 1.07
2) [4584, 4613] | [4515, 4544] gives 1.13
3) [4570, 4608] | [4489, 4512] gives 1.07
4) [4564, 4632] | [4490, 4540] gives 1.09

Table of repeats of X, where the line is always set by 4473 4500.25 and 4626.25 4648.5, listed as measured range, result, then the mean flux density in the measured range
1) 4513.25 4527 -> 0.7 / 25.3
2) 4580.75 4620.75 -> -1.1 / 27.4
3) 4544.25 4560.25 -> 0.9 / 25.1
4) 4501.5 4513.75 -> -0.5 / 27.8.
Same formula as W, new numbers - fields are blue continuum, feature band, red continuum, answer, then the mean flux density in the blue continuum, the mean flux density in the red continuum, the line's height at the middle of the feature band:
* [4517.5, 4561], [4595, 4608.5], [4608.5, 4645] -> -0.6 angstrom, 25.3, 26.9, 26.4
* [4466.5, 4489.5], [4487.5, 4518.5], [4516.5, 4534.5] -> -1.2 angstrom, 26.6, 25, 25.7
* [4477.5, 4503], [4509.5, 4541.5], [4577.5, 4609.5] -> 1.3 angstrom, 26.4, 27.6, 26.8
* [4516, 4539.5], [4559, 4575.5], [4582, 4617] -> -0.6 angstrom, 24.8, 27.5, 26.3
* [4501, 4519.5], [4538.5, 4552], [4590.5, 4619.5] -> 0.8 angstrom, 27.2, 27.3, 27.2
